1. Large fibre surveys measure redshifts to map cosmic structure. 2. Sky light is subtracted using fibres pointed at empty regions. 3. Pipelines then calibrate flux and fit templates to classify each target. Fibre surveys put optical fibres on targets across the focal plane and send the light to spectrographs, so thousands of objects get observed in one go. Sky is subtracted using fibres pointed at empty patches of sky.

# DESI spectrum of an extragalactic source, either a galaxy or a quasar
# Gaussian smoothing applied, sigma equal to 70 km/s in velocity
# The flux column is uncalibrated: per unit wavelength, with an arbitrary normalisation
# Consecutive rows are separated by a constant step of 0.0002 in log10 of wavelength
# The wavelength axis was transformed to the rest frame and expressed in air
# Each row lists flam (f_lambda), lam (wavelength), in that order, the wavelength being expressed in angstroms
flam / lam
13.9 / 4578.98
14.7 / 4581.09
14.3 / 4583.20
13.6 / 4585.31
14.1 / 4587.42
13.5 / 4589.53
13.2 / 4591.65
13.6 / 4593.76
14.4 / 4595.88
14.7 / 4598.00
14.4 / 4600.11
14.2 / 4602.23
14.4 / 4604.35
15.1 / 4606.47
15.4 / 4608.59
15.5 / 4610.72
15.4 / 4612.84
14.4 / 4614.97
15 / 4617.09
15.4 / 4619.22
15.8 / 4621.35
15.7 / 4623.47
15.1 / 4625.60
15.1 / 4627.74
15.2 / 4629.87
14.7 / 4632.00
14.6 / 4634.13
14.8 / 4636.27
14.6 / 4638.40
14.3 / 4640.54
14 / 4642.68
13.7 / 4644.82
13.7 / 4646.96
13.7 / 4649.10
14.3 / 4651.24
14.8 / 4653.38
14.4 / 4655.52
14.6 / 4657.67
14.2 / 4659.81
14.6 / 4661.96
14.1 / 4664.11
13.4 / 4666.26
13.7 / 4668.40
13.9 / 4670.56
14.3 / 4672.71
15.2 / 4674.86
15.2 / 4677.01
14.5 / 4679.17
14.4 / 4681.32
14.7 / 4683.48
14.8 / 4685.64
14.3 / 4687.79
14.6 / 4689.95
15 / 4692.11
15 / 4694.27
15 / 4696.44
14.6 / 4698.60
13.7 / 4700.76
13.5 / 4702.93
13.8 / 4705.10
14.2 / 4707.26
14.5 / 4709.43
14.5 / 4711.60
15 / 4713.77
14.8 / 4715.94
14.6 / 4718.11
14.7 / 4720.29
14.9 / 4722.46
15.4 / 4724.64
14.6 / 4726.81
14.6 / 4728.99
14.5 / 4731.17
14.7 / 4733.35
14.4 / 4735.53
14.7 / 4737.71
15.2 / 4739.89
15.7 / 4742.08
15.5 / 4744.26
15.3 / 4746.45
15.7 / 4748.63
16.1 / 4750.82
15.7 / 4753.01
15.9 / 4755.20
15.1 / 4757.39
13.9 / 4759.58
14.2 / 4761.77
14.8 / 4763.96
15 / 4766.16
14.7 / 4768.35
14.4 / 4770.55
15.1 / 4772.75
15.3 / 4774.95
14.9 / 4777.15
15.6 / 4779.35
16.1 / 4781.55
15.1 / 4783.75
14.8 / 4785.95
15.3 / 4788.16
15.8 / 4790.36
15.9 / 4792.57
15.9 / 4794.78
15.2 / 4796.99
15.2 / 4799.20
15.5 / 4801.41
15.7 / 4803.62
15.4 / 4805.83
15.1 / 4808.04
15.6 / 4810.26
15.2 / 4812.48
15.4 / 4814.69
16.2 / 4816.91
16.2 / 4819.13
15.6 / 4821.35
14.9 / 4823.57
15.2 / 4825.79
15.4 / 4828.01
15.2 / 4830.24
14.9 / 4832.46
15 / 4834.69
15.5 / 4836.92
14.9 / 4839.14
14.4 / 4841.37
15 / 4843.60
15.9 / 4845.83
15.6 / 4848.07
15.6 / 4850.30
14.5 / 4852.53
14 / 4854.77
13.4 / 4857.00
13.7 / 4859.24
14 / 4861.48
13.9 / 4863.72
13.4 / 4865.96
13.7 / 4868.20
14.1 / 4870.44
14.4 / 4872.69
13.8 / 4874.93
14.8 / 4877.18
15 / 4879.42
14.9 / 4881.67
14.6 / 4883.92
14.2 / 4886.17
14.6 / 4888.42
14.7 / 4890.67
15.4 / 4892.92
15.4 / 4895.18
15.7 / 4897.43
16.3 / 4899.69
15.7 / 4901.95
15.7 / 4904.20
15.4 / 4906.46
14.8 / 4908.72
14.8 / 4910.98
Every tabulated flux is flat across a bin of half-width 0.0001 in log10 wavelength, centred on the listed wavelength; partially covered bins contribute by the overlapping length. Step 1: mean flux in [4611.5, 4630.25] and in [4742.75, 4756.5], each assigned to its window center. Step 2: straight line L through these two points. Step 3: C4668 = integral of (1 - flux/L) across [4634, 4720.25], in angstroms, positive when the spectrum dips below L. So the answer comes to 5.8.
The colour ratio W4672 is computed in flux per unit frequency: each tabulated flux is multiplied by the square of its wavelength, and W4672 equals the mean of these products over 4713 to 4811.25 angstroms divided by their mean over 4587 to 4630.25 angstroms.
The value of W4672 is 1.1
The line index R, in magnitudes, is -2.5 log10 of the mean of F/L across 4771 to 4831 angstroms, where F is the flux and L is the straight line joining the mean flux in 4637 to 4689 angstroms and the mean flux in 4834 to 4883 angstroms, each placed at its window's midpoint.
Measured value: -0.070 mag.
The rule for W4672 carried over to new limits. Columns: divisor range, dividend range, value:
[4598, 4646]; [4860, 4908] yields 1.11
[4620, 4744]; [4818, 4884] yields 1.08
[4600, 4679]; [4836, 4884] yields 1.09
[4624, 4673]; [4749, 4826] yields 1.13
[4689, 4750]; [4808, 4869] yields 1.06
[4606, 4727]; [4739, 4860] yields 1.10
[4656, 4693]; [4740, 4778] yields 1.09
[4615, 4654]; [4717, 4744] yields 1.05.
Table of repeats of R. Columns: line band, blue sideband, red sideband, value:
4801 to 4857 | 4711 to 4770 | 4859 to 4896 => -0.05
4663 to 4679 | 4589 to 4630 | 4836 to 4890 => 0.03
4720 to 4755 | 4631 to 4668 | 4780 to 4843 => -0.02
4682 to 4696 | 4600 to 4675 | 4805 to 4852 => 0.00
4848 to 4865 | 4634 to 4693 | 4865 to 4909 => 0.04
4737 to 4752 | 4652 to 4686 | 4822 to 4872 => -0.07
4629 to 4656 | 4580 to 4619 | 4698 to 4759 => 0.02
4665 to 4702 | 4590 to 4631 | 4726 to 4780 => 0.03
